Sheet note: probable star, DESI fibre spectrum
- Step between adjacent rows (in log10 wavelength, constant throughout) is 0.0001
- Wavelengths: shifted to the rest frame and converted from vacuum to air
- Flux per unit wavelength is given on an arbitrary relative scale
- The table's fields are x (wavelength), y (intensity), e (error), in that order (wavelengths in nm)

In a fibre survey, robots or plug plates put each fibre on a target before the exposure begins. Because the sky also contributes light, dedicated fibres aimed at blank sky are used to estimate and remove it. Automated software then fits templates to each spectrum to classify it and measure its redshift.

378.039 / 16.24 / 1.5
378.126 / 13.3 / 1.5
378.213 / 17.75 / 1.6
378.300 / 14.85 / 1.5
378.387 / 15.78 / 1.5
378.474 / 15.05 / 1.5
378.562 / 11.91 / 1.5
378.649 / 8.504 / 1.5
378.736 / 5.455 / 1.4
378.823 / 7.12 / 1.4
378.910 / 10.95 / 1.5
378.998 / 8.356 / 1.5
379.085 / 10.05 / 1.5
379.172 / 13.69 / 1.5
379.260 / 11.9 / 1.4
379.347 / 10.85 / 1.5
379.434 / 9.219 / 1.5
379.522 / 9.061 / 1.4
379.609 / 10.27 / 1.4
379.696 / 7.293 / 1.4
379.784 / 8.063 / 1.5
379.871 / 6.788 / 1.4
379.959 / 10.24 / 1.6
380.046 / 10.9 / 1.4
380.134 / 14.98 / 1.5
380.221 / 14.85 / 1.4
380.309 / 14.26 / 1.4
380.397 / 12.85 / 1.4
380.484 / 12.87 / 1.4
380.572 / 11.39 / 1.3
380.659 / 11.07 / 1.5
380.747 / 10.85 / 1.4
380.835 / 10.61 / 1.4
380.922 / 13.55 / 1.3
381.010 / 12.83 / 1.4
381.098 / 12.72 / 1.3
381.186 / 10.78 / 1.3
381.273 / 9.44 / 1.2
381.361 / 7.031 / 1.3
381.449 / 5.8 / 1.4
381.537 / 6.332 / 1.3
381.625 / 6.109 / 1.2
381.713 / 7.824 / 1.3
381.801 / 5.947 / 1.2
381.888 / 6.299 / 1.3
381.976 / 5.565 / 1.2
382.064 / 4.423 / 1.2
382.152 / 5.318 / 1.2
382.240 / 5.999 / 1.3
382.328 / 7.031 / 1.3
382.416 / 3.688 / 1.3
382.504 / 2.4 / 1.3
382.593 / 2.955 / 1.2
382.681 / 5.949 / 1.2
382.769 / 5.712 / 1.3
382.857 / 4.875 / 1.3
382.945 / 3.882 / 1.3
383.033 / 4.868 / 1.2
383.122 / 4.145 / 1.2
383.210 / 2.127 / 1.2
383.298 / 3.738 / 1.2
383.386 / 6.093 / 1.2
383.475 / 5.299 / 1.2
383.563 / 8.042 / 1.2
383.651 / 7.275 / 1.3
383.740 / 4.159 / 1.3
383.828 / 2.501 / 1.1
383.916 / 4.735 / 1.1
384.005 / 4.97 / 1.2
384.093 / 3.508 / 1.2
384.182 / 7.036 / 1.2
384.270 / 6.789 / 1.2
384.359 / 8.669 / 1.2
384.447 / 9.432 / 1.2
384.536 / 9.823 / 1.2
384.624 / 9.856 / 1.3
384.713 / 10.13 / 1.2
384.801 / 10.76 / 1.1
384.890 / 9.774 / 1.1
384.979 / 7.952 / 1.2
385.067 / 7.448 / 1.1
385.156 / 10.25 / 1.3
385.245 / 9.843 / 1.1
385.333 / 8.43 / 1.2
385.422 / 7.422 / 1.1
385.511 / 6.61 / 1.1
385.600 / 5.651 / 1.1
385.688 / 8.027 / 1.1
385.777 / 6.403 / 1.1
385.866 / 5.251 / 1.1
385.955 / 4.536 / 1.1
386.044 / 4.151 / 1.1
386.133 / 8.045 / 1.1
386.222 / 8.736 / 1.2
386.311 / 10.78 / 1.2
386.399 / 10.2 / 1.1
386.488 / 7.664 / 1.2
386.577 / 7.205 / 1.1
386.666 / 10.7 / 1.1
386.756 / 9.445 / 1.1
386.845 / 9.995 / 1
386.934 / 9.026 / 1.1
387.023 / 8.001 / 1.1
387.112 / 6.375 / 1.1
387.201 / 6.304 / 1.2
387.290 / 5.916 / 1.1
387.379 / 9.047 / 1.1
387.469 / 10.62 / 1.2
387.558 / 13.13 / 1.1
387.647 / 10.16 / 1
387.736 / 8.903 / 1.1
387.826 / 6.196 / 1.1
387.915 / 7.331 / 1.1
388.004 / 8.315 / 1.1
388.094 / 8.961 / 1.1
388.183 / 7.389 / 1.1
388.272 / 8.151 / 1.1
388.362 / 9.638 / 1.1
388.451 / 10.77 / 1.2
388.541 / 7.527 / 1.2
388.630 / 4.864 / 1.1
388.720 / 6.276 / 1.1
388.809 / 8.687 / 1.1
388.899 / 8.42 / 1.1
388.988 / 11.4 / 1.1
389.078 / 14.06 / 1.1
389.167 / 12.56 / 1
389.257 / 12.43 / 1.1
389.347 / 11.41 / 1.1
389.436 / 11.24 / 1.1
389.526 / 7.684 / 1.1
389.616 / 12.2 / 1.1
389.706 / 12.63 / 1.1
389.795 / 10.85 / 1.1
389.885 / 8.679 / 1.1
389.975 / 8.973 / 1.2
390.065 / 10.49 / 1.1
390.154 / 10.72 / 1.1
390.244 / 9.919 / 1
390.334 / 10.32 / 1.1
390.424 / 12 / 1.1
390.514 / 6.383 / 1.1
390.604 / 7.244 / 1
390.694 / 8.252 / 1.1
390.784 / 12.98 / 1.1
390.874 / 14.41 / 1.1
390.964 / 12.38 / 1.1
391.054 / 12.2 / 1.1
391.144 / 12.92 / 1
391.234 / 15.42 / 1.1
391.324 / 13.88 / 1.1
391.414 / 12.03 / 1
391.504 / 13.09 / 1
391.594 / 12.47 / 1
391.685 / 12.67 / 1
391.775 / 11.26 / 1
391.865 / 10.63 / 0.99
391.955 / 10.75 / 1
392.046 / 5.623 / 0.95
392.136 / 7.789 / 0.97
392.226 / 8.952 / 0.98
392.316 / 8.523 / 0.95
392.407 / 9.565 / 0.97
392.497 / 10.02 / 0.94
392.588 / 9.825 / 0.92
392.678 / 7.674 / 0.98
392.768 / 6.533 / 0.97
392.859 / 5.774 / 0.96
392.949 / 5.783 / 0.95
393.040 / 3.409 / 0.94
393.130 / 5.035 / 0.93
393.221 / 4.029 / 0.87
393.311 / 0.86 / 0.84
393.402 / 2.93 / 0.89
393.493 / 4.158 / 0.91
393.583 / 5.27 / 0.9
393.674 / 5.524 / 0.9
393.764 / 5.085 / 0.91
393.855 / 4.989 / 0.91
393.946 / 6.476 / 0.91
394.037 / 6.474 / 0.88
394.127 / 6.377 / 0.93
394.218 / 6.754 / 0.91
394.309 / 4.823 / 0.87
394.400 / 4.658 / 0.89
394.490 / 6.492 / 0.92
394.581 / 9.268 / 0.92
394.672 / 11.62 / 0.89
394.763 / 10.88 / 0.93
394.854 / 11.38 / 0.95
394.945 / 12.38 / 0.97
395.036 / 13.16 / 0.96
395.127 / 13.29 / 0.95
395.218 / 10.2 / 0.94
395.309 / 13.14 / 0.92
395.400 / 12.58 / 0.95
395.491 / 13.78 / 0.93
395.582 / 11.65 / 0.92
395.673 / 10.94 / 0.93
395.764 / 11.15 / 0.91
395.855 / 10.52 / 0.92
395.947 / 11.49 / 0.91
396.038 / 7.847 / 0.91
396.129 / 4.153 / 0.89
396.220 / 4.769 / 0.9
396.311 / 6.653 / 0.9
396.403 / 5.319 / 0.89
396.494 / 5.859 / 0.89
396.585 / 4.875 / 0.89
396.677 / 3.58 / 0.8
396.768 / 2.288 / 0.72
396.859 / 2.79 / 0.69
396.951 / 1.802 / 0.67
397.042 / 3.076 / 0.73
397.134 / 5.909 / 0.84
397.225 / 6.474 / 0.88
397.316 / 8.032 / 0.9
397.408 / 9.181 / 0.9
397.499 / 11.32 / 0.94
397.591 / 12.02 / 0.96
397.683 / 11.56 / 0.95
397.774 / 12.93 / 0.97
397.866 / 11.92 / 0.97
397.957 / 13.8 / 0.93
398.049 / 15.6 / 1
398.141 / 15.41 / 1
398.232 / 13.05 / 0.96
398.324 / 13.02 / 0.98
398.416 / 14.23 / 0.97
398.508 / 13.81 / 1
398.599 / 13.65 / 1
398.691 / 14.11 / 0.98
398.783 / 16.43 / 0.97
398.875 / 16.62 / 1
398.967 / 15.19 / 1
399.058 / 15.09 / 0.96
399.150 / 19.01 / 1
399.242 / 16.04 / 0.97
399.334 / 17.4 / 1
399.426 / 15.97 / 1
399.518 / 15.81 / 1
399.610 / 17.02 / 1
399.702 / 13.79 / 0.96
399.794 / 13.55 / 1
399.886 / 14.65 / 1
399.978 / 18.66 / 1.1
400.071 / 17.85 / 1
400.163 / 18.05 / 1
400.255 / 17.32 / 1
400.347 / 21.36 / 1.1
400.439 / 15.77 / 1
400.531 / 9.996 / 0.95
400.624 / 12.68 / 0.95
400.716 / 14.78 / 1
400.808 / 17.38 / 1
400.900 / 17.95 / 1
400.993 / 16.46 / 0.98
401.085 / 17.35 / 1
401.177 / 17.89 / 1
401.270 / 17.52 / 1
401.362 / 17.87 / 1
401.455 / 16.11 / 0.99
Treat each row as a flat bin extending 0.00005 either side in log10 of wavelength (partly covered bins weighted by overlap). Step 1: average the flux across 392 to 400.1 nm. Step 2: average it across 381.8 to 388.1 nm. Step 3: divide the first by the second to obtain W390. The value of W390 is 1.39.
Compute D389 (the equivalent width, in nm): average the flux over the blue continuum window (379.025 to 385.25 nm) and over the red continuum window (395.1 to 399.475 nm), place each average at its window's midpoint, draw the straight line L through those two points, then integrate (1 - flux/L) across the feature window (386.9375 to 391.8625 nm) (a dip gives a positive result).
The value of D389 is -0.36 nm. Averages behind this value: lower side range 8.06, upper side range 10.8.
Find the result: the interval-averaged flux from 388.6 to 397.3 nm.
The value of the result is 8.71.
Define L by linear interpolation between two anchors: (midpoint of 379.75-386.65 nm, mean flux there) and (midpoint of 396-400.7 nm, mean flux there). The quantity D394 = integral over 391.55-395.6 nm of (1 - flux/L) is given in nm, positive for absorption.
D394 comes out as 0.920 nm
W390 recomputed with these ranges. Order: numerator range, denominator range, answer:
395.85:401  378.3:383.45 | 1.41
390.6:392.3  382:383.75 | 2.31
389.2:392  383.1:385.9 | 1.61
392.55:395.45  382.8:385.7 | 1.09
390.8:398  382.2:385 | 1.42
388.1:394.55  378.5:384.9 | 1.09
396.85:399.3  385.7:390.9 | 1.33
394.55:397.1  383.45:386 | 1.18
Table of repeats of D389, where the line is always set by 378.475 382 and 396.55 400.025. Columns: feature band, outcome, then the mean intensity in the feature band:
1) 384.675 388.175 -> 0.79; 8.29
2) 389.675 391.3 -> 0.03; 11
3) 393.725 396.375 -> 0.61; 9.05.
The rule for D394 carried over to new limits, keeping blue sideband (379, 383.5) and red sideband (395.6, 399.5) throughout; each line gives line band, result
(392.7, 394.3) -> 0.79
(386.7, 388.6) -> 0.12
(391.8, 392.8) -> 0.11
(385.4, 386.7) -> 0.23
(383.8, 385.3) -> 0.14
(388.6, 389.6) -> -0.07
